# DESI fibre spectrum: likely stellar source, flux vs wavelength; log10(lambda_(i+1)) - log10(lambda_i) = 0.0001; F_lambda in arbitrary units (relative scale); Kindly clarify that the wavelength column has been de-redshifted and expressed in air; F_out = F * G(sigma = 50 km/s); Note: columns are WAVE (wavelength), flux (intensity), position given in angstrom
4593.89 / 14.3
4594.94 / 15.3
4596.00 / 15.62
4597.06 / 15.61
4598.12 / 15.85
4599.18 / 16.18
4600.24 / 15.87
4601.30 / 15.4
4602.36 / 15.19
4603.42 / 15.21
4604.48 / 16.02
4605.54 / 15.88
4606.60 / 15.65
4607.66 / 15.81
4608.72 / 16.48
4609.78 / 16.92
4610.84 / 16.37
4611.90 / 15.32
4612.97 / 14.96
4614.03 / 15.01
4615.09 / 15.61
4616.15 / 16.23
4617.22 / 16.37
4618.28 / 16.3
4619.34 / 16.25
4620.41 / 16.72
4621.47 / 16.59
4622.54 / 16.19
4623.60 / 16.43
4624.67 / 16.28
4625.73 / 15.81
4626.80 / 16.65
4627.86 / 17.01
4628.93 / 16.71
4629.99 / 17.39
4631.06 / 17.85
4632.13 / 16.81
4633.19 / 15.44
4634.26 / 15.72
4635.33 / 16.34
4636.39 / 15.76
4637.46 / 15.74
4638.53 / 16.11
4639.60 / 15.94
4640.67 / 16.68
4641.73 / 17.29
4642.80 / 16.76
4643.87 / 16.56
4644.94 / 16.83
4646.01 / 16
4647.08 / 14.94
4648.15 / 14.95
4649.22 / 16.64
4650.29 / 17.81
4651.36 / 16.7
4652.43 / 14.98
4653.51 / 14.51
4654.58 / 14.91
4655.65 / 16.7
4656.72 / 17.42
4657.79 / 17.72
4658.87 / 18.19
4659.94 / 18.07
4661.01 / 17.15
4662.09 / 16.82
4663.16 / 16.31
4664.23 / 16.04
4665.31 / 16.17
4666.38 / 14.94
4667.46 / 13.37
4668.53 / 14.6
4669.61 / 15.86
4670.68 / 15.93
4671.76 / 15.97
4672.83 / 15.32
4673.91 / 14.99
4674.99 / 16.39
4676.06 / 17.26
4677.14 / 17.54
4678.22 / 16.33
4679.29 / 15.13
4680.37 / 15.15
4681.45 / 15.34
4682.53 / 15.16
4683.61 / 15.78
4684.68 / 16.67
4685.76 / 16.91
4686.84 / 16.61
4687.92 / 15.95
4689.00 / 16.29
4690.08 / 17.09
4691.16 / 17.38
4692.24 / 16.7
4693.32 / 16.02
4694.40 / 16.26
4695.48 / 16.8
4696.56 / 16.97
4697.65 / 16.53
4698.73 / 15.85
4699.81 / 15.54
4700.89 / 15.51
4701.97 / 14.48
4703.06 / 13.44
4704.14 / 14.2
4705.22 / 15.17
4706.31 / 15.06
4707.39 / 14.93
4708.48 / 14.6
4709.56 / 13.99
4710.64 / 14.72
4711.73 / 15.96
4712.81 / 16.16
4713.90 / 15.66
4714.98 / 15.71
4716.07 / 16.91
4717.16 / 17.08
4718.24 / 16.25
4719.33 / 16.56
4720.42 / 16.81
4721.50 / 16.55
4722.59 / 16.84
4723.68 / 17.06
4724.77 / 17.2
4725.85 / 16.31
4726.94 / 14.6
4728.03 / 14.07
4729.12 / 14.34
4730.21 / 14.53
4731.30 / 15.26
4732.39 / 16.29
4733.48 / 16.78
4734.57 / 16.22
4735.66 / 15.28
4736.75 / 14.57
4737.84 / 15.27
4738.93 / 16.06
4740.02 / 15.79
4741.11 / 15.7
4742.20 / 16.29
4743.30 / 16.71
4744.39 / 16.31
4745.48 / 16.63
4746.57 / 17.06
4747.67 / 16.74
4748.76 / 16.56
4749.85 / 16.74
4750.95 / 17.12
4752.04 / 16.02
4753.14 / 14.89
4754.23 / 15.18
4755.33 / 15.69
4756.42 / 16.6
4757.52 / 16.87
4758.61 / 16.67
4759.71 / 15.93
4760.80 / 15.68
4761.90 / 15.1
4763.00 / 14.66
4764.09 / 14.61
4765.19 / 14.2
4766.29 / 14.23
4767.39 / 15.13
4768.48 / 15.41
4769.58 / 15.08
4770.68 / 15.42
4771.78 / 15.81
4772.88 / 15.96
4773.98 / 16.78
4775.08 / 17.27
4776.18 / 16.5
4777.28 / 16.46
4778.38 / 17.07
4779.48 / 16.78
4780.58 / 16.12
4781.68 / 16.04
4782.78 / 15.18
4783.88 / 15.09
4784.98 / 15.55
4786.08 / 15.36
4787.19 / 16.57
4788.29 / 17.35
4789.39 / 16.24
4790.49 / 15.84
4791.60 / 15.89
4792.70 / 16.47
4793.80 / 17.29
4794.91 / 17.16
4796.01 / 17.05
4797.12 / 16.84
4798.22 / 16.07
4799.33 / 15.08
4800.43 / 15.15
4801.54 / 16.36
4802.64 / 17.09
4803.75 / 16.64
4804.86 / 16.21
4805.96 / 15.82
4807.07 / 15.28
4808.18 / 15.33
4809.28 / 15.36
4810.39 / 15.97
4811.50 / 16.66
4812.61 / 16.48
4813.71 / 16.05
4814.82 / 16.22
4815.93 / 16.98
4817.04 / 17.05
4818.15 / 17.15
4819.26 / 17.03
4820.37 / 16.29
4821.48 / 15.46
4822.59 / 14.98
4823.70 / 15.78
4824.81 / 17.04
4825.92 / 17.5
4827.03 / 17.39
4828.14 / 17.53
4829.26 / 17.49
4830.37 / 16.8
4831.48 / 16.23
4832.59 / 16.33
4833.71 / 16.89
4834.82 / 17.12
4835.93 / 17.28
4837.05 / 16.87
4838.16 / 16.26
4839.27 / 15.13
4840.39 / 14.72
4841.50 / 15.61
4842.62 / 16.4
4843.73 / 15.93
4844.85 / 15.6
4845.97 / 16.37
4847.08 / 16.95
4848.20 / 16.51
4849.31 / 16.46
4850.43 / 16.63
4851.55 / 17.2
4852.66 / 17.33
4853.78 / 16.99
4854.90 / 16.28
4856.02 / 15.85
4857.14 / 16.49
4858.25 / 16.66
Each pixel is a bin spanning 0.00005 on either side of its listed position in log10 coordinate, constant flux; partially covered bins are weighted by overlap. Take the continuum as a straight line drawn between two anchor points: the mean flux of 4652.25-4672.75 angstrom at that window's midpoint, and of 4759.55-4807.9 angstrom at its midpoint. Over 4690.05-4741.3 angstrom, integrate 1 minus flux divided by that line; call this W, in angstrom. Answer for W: 0.85 angstrom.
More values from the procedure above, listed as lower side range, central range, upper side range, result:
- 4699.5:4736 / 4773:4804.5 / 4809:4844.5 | -0.4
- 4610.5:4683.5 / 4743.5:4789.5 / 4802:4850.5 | 1.0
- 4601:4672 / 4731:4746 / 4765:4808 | 0.1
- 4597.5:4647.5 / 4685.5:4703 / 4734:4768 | -0.3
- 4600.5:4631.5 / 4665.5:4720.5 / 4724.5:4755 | 0.6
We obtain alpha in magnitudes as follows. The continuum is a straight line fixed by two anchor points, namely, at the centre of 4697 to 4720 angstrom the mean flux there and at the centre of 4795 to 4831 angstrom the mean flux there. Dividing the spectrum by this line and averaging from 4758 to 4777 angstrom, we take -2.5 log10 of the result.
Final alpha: 0.03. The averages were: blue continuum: 15.5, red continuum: 16.4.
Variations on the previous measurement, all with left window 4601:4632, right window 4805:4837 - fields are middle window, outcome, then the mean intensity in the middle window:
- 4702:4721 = 0.06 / 15.5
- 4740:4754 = 0.00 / 16.3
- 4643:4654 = 0.01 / 16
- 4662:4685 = 0.03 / 15.8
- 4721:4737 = 0.04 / 15.7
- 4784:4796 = 0.01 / 16.4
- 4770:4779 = 0.00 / 16.4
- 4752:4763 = 0.04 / 15.8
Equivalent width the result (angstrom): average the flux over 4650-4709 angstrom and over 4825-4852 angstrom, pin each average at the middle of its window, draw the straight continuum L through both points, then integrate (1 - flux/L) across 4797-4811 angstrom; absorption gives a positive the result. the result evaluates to 0.4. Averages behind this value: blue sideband 16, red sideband 16.6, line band 15.9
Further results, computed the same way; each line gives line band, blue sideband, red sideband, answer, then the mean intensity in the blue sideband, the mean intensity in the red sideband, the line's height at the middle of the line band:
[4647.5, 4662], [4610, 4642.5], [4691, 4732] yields -0.5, 16.3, 15.7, 16.1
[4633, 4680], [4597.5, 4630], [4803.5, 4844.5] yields -0.1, 16.1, 16.4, 16.1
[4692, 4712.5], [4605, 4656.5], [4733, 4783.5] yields 0.8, 16.2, 15.9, 16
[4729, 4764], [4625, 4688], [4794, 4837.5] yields 0.9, 16.2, 16.5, 16.4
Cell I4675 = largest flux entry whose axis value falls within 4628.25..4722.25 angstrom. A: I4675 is 18.19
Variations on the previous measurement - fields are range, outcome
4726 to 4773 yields 17.12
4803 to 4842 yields 17.53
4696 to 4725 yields 17.2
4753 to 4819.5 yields 17.35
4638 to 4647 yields 17.29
